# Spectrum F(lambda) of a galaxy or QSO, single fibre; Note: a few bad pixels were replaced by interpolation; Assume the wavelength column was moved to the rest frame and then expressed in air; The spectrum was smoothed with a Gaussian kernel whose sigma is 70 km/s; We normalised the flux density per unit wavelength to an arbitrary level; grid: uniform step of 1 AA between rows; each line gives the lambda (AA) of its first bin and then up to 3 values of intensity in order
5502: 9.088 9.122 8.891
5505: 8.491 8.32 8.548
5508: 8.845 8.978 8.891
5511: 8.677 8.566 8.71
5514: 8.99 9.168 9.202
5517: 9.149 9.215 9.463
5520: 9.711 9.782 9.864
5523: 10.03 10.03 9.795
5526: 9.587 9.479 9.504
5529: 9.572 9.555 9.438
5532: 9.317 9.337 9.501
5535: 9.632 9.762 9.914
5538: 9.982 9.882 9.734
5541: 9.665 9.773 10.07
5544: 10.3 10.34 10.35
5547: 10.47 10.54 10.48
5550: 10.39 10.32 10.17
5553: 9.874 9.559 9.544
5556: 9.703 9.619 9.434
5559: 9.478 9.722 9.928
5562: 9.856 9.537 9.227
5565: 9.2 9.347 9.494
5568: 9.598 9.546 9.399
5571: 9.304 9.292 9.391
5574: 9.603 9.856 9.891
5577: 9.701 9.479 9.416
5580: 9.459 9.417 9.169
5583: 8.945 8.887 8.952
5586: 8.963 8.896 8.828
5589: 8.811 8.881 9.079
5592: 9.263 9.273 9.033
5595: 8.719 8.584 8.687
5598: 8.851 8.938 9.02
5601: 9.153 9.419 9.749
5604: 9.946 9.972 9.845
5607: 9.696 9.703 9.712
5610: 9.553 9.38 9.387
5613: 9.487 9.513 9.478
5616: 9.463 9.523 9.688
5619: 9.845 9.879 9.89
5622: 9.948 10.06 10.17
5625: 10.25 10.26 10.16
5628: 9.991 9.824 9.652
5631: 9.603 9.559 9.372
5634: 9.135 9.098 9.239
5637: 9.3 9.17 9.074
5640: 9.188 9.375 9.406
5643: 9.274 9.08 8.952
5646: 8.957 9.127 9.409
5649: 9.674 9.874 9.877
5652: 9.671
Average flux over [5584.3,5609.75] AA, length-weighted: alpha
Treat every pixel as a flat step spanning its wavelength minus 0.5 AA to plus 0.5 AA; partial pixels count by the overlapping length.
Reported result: 9.2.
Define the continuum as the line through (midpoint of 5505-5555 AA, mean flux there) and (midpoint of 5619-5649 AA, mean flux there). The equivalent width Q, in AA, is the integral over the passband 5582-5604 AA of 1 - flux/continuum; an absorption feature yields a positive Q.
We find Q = 1.2 AA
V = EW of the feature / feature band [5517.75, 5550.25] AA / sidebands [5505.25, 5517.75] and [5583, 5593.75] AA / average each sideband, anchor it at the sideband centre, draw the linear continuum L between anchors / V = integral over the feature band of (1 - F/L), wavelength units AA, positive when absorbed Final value -3.5 AA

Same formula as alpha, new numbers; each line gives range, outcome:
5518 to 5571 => 9.76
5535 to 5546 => 9.95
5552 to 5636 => 9.47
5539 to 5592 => 9.59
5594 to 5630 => 9.59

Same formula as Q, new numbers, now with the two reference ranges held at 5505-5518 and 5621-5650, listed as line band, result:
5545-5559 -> -1.5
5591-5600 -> 0.4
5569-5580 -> -0.4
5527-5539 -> -0.9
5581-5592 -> 0.3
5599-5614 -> -0.3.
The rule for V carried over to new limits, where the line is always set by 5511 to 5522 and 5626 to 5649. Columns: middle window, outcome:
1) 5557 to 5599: 0.08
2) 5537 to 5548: -0.99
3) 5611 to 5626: -0.64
